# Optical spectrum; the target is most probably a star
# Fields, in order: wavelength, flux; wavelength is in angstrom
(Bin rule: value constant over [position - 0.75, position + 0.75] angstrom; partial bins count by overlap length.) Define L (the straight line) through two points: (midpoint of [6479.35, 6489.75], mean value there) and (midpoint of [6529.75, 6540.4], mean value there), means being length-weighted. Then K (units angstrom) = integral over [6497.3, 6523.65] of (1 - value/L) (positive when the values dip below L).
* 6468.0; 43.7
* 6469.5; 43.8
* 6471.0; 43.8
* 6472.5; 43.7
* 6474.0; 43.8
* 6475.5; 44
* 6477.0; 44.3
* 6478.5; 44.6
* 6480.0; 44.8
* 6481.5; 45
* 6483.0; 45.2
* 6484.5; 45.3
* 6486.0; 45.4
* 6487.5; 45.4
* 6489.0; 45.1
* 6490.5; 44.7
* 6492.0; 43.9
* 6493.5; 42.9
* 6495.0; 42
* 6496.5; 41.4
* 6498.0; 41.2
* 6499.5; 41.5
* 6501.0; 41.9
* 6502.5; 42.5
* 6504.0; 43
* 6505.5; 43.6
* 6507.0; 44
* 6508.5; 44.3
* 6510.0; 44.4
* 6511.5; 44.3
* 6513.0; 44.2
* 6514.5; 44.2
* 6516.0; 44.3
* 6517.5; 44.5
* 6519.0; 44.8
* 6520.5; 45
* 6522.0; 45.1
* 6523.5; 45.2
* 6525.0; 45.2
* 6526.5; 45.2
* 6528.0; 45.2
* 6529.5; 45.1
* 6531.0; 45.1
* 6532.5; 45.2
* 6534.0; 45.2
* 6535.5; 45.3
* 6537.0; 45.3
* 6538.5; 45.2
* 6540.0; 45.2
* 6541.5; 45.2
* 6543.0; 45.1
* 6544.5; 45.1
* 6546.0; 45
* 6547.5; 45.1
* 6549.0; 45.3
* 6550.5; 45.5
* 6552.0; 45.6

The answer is 0.8 angstrom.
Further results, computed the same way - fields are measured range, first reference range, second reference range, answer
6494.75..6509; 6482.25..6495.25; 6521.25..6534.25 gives 0.7 angstrom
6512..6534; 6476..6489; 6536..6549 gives 0.1 angstrom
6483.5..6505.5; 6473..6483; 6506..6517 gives 0.5 angstrom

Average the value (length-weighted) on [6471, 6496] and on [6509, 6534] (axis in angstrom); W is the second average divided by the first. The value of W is 1.01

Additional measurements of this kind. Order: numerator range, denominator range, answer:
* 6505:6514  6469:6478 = 1.01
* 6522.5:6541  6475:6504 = 1.03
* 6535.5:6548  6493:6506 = 1.07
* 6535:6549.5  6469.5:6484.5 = 1.02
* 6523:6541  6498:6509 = 1.06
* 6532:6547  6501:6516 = 1.03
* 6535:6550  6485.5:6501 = 1.04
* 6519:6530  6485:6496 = 1.02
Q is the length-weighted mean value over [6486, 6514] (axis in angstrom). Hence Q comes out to 43.4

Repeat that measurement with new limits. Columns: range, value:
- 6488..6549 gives 44.3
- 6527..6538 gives 45.2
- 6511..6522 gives 44.5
